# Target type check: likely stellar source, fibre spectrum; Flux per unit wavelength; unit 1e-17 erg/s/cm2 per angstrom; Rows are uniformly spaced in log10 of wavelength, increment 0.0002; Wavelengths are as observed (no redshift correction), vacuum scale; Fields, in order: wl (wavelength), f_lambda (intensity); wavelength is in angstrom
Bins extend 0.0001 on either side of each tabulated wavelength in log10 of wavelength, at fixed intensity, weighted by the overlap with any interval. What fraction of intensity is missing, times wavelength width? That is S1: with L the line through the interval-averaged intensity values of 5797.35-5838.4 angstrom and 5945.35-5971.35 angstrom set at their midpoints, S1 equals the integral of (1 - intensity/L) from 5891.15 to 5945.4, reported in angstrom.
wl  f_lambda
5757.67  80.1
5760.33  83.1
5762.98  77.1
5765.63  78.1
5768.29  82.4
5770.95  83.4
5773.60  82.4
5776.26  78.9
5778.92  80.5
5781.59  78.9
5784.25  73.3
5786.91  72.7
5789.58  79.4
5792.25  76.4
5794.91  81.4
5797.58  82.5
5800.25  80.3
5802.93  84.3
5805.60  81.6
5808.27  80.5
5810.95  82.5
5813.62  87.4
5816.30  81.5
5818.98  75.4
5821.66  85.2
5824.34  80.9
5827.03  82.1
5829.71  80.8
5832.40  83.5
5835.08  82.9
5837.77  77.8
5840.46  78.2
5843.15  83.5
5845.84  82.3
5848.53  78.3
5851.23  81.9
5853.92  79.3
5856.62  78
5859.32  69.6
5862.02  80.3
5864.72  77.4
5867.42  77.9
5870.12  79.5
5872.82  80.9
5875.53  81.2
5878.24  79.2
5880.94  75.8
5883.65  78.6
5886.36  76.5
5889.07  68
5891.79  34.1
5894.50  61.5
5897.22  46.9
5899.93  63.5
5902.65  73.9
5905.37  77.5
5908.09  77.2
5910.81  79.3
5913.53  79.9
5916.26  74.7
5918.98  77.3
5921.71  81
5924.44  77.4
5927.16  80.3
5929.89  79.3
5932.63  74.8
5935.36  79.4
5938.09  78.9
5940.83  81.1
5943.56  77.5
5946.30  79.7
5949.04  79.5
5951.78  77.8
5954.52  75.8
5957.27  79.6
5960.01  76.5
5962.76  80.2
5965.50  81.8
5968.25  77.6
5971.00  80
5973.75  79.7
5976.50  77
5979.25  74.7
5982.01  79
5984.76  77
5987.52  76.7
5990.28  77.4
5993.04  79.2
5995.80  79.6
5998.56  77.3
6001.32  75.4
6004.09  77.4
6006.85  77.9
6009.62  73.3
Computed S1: 4.3 angstrom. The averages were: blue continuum 81.9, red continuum 78.8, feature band 73.4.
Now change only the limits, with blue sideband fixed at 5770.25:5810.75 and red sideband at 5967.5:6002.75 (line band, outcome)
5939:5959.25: -0.14 angstrom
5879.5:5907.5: 4.52 angstrom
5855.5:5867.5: 0.39 angstrom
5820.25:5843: -0.62 angstrom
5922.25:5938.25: -0.03 angstrom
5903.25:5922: 0.17 angstrom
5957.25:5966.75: -0.18 angstrom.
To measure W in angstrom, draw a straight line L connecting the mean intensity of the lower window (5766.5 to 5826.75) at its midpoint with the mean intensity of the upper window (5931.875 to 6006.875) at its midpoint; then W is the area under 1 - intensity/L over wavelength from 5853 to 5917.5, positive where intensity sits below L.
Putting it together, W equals 5.2 angstrom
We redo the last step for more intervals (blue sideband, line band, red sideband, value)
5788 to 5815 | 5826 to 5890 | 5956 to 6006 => 1.22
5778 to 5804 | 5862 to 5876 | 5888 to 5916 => -1.83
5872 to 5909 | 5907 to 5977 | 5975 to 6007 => -4.93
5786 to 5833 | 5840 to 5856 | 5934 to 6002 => -0.04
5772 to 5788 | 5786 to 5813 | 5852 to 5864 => -0.94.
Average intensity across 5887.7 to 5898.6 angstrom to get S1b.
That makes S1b 52.7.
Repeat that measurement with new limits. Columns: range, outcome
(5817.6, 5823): 80.3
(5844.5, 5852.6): 80.8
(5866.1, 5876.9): 79.9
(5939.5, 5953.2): 79.1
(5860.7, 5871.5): 78.8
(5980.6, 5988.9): 77.5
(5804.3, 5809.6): 81.1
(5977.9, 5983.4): 76.9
